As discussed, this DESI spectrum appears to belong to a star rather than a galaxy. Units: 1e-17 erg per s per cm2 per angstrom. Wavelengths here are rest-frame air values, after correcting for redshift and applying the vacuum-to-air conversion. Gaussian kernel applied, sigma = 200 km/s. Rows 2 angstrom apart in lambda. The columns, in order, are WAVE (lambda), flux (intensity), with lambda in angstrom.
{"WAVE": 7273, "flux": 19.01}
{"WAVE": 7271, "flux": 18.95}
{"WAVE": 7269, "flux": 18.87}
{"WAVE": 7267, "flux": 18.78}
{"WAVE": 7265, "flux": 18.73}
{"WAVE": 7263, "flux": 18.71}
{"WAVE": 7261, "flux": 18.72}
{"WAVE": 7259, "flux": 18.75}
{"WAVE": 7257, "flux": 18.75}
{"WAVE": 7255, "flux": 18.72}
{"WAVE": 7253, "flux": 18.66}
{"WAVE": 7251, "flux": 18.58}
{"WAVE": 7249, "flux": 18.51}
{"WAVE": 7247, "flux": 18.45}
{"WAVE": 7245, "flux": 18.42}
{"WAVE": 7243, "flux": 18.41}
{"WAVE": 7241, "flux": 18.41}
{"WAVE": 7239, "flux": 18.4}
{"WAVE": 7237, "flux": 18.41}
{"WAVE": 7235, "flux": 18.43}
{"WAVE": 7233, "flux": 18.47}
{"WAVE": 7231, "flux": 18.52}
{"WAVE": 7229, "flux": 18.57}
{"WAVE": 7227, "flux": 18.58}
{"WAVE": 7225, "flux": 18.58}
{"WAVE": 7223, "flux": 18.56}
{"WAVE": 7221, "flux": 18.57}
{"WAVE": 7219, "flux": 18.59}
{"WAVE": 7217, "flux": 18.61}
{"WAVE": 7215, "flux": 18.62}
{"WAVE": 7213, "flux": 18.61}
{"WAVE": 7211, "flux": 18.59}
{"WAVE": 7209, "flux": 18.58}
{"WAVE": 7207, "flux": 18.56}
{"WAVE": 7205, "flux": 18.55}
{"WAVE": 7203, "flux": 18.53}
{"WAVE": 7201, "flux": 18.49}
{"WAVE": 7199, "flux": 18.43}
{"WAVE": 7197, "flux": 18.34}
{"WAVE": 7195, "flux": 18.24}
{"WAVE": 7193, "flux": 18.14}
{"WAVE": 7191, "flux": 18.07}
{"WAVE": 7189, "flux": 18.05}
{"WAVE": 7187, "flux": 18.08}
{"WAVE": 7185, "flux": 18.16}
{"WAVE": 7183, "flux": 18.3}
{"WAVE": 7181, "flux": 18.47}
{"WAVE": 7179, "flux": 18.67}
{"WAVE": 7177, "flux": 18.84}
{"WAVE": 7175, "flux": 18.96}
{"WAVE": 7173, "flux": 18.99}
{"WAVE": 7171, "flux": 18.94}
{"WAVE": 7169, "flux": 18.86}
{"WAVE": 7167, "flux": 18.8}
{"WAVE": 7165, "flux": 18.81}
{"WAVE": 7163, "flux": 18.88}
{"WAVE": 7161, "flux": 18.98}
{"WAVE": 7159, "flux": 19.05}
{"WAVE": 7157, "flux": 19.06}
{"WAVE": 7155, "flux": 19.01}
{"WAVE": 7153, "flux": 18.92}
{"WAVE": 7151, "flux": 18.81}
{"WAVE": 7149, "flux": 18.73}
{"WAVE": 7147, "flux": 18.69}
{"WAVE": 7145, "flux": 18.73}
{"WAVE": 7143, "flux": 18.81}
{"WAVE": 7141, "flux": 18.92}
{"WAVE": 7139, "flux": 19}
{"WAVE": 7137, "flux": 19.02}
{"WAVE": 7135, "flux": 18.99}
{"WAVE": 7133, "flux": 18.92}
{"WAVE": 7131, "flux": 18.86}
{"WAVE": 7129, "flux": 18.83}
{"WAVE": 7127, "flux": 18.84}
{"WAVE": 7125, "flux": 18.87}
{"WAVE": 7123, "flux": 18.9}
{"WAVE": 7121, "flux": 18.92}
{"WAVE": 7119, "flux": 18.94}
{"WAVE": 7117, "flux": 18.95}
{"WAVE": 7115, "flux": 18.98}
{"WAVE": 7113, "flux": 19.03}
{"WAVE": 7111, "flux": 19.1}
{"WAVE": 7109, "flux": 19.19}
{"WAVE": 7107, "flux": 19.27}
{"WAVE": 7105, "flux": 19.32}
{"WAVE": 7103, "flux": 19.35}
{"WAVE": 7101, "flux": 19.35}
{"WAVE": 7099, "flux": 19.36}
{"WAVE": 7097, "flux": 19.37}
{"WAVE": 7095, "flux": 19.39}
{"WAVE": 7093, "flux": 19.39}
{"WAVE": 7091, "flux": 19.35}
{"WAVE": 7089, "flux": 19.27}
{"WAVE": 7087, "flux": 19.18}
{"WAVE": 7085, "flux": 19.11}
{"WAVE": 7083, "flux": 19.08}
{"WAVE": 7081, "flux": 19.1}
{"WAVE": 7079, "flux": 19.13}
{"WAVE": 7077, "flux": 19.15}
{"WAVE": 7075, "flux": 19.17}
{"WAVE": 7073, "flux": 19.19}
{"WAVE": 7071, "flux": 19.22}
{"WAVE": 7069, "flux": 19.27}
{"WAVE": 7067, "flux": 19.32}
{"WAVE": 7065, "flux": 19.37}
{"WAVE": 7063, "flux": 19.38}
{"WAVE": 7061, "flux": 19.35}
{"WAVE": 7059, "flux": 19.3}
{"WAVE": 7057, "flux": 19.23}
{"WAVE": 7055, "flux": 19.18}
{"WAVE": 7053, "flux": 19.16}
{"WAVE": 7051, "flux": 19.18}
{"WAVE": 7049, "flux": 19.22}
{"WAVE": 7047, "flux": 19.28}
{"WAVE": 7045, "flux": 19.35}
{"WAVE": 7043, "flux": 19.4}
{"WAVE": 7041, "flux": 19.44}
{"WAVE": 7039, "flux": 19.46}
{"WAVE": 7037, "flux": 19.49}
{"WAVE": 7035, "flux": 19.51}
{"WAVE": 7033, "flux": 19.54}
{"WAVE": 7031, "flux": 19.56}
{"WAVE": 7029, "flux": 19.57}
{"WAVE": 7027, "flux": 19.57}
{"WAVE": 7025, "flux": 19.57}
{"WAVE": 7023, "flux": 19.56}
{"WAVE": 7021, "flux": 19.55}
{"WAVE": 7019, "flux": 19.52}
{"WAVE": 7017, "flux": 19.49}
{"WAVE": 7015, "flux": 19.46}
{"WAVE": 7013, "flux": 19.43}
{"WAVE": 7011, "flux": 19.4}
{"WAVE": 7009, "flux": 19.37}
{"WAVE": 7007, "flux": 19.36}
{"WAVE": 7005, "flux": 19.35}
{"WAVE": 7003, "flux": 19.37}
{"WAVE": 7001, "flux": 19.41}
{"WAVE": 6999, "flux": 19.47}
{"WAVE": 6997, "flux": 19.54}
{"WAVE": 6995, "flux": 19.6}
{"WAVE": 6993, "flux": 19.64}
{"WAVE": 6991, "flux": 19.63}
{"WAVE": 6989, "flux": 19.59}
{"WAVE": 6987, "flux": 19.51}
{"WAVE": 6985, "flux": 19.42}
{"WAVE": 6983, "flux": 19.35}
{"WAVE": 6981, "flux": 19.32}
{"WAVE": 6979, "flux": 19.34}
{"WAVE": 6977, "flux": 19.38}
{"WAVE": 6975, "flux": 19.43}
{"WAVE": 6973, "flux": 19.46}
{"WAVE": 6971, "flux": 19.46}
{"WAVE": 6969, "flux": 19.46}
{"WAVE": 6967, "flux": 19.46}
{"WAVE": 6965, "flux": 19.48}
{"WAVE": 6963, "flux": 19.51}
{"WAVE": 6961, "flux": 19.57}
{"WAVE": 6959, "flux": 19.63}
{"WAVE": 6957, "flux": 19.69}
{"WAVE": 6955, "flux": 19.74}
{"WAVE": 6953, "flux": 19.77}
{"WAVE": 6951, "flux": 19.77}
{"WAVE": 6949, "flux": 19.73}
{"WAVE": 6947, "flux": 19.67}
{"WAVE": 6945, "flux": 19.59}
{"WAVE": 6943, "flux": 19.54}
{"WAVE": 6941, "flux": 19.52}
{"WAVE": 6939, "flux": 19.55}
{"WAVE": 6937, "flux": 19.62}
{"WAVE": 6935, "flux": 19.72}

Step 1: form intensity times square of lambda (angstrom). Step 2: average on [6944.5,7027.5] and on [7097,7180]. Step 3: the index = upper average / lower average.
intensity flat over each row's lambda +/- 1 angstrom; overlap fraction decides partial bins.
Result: 1.01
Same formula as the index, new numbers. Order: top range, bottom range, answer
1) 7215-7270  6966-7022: 1.02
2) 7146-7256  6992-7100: 1.00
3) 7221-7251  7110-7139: 1.01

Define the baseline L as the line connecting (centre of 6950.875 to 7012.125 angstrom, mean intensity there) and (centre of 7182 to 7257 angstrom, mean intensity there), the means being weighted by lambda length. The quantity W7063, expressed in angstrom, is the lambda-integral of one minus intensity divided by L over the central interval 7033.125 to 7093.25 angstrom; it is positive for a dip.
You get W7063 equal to -0.4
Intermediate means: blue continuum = 19.5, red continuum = 18.5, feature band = 19.3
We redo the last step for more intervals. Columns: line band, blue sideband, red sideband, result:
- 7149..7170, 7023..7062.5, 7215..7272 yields 0.0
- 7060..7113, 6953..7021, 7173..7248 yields -0.6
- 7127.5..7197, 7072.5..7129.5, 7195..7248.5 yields 0.4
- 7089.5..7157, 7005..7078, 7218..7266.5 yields 0.0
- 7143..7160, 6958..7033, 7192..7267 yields 0.0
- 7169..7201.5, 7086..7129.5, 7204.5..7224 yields 0.5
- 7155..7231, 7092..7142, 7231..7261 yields 0.7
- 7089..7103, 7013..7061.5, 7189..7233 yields -0.2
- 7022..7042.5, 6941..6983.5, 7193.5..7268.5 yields -0.3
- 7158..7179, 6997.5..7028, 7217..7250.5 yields -0.1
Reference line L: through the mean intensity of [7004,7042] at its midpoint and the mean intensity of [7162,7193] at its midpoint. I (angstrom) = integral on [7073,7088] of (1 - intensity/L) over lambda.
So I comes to 0.0 angstrom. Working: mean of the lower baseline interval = 19.5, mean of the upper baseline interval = 18.6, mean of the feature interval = 19.1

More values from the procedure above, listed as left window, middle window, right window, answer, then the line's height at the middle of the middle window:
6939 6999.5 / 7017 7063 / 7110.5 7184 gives -0.32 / 19.3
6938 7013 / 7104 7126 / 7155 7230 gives -0.14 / 18.9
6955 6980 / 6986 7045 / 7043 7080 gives -0.37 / 19.4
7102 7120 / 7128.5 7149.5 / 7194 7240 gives 0.11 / 19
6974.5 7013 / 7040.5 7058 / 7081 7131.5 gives 0.02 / 19.3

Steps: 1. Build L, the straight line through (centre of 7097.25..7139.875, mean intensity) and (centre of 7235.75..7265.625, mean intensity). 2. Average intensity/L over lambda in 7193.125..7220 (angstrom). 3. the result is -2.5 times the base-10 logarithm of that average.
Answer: 0.01 mag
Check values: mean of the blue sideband 19.1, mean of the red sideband 18.6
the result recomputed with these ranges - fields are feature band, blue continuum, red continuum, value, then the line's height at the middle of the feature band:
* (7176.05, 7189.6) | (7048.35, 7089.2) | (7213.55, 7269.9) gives 0.02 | 18.8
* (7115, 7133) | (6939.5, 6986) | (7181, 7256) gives 0.00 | 18.9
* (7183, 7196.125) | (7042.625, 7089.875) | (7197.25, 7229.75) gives 0.03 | 18.7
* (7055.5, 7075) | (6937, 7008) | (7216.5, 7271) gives 0.00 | 19.2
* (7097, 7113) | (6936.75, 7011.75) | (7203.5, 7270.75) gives -0.01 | 19.1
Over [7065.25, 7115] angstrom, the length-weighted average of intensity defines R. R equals 19.2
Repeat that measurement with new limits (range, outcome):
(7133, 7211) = 18.7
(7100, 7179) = 19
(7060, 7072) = 19.3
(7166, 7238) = 18.5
